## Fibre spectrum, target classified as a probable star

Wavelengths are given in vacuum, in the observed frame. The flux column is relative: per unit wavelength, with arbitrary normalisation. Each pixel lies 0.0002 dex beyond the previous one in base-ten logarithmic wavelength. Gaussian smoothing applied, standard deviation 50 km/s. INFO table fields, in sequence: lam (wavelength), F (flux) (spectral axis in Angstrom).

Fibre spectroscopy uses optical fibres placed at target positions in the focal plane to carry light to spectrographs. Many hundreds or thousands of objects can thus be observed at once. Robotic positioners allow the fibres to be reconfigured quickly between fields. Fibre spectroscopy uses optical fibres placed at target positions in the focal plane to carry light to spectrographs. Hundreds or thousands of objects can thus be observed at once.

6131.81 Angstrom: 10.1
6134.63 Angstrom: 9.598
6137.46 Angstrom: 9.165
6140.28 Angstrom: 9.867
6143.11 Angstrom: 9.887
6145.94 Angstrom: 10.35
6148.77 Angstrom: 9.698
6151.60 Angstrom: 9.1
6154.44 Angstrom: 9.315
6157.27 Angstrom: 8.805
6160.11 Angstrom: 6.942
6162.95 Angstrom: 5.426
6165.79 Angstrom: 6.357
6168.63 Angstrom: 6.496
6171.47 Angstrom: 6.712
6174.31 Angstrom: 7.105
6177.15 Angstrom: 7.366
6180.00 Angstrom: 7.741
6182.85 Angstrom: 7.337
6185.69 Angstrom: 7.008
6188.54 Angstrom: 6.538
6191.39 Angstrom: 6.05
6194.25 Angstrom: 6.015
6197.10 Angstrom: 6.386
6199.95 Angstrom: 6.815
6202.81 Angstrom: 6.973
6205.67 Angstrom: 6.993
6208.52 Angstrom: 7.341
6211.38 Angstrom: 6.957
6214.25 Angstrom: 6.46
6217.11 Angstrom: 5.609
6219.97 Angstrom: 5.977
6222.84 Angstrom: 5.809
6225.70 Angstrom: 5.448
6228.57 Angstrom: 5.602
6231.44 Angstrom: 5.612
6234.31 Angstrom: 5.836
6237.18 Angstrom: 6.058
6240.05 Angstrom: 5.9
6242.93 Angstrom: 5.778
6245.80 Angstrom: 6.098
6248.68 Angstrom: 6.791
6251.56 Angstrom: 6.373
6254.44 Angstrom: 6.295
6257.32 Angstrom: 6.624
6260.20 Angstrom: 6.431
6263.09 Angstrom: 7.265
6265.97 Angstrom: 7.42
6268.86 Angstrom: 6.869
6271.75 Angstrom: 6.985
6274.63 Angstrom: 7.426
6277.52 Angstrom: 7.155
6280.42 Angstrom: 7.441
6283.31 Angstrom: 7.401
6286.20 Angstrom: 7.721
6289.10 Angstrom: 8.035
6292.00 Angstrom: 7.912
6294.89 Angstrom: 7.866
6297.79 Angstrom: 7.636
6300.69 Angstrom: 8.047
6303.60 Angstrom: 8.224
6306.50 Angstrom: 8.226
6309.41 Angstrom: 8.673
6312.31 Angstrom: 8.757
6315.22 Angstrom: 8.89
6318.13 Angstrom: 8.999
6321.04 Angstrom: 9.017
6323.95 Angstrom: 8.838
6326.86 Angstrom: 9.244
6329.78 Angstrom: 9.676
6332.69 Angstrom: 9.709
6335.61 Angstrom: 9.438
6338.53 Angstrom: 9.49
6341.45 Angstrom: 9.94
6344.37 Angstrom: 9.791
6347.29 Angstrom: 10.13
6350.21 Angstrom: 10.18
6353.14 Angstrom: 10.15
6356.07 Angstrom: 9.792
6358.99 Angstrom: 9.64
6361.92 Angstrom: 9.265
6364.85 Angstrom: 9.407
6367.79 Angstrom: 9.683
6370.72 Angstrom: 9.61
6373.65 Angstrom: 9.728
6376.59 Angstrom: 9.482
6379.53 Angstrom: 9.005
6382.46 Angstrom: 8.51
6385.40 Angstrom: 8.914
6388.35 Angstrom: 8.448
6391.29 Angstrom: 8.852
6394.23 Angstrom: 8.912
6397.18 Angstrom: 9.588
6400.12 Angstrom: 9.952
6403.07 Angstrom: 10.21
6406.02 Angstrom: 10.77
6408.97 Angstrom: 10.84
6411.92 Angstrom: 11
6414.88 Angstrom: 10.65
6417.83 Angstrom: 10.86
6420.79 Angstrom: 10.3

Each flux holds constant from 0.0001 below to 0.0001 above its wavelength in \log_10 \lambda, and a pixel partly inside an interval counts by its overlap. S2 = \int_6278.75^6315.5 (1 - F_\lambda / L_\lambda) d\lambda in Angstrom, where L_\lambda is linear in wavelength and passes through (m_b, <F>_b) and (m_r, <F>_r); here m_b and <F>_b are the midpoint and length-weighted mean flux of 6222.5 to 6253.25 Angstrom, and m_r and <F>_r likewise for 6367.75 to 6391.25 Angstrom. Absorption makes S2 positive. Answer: -3.8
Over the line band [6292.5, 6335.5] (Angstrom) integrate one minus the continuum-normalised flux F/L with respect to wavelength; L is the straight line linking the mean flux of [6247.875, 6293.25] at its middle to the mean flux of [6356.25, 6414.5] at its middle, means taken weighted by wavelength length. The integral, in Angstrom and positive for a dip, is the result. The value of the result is -3.4 Angstrom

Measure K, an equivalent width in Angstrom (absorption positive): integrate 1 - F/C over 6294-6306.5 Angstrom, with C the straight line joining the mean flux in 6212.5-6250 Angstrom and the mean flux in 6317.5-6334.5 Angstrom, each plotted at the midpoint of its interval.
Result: 0.6 Angstrom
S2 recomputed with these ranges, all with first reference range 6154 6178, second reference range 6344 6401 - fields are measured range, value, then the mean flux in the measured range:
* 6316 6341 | -1.1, 9.32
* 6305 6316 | 0.1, 8.62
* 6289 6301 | 1.0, 7.87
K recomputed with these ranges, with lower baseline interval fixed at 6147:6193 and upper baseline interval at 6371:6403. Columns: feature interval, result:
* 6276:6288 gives 1.3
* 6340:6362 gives -2.5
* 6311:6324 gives -0.4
